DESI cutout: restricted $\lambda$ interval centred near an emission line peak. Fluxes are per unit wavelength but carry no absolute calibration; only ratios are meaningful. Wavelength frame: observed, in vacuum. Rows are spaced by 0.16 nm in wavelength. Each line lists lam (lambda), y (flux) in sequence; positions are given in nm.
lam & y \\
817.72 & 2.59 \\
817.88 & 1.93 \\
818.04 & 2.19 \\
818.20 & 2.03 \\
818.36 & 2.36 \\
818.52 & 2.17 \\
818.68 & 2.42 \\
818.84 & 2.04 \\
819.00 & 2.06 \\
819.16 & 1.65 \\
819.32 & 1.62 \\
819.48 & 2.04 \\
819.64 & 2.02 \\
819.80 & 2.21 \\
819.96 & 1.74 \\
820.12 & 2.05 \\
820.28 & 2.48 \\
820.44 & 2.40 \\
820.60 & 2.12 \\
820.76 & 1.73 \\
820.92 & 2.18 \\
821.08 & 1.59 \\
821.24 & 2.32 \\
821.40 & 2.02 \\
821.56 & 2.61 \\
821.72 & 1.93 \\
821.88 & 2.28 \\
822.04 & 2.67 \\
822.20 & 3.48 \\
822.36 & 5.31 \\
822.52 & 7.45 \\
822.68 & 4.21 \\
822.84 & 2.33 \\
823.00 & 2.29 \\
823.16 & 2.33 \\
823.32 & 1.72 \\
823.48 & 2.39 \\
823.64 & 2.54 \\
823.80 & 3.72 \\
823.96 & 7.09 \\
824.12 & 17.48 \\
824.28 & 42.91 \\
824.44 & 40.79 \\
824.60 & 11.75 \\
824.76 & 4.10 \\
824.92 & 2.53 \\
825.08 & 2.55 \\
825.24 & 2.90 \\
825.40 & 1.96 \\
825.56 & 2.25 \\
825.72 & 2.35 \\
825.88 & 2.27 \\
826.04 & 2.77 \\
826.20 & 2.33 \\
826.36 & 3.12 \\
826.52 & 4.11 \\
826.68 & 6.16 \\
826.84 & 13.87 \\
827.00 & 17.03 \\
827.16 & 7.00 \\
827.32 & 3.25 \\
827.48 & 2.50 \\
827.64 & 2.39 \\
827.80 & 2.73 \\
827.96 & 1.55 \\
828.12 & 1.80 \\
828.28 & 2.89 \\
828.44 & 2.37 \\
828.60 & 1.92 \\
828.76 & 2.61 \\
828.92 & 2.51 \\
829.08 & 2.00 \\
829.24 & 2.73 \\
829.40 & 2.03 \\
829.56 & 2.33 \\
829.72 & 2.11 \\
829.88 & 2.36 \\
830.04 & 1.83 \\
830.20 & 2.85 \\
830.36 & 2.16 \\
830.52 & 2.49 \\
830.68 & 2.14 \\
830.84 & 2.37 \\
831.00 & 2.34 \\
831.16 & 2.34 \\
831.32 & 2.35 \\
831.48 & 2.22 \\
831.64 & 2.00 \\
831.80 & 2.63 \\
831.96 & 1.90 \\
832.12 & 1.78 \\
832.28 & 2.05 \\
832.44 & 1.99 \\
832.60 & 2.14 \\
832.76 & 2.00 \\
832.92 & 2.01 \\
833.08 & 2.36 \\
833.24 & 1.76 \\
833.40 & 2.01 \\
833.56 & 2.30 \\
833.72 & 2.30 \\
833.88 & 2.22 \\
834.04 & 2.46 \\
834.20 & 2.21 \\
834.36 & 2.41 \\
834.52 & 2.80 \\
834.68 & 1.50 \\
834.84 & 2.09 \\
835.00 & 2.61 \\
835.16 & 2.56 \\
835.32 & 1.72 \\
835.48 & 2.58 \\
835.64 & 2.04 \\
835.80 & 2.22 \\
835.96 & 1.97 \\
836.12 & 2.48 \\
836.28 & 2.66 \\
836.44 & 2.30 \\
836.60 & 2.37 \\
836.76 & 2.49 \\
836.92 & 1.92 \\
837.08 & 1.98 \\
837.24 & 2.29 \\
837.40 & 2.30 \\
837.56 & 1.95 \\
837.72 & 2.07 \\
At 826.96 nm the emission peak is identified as [N II]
